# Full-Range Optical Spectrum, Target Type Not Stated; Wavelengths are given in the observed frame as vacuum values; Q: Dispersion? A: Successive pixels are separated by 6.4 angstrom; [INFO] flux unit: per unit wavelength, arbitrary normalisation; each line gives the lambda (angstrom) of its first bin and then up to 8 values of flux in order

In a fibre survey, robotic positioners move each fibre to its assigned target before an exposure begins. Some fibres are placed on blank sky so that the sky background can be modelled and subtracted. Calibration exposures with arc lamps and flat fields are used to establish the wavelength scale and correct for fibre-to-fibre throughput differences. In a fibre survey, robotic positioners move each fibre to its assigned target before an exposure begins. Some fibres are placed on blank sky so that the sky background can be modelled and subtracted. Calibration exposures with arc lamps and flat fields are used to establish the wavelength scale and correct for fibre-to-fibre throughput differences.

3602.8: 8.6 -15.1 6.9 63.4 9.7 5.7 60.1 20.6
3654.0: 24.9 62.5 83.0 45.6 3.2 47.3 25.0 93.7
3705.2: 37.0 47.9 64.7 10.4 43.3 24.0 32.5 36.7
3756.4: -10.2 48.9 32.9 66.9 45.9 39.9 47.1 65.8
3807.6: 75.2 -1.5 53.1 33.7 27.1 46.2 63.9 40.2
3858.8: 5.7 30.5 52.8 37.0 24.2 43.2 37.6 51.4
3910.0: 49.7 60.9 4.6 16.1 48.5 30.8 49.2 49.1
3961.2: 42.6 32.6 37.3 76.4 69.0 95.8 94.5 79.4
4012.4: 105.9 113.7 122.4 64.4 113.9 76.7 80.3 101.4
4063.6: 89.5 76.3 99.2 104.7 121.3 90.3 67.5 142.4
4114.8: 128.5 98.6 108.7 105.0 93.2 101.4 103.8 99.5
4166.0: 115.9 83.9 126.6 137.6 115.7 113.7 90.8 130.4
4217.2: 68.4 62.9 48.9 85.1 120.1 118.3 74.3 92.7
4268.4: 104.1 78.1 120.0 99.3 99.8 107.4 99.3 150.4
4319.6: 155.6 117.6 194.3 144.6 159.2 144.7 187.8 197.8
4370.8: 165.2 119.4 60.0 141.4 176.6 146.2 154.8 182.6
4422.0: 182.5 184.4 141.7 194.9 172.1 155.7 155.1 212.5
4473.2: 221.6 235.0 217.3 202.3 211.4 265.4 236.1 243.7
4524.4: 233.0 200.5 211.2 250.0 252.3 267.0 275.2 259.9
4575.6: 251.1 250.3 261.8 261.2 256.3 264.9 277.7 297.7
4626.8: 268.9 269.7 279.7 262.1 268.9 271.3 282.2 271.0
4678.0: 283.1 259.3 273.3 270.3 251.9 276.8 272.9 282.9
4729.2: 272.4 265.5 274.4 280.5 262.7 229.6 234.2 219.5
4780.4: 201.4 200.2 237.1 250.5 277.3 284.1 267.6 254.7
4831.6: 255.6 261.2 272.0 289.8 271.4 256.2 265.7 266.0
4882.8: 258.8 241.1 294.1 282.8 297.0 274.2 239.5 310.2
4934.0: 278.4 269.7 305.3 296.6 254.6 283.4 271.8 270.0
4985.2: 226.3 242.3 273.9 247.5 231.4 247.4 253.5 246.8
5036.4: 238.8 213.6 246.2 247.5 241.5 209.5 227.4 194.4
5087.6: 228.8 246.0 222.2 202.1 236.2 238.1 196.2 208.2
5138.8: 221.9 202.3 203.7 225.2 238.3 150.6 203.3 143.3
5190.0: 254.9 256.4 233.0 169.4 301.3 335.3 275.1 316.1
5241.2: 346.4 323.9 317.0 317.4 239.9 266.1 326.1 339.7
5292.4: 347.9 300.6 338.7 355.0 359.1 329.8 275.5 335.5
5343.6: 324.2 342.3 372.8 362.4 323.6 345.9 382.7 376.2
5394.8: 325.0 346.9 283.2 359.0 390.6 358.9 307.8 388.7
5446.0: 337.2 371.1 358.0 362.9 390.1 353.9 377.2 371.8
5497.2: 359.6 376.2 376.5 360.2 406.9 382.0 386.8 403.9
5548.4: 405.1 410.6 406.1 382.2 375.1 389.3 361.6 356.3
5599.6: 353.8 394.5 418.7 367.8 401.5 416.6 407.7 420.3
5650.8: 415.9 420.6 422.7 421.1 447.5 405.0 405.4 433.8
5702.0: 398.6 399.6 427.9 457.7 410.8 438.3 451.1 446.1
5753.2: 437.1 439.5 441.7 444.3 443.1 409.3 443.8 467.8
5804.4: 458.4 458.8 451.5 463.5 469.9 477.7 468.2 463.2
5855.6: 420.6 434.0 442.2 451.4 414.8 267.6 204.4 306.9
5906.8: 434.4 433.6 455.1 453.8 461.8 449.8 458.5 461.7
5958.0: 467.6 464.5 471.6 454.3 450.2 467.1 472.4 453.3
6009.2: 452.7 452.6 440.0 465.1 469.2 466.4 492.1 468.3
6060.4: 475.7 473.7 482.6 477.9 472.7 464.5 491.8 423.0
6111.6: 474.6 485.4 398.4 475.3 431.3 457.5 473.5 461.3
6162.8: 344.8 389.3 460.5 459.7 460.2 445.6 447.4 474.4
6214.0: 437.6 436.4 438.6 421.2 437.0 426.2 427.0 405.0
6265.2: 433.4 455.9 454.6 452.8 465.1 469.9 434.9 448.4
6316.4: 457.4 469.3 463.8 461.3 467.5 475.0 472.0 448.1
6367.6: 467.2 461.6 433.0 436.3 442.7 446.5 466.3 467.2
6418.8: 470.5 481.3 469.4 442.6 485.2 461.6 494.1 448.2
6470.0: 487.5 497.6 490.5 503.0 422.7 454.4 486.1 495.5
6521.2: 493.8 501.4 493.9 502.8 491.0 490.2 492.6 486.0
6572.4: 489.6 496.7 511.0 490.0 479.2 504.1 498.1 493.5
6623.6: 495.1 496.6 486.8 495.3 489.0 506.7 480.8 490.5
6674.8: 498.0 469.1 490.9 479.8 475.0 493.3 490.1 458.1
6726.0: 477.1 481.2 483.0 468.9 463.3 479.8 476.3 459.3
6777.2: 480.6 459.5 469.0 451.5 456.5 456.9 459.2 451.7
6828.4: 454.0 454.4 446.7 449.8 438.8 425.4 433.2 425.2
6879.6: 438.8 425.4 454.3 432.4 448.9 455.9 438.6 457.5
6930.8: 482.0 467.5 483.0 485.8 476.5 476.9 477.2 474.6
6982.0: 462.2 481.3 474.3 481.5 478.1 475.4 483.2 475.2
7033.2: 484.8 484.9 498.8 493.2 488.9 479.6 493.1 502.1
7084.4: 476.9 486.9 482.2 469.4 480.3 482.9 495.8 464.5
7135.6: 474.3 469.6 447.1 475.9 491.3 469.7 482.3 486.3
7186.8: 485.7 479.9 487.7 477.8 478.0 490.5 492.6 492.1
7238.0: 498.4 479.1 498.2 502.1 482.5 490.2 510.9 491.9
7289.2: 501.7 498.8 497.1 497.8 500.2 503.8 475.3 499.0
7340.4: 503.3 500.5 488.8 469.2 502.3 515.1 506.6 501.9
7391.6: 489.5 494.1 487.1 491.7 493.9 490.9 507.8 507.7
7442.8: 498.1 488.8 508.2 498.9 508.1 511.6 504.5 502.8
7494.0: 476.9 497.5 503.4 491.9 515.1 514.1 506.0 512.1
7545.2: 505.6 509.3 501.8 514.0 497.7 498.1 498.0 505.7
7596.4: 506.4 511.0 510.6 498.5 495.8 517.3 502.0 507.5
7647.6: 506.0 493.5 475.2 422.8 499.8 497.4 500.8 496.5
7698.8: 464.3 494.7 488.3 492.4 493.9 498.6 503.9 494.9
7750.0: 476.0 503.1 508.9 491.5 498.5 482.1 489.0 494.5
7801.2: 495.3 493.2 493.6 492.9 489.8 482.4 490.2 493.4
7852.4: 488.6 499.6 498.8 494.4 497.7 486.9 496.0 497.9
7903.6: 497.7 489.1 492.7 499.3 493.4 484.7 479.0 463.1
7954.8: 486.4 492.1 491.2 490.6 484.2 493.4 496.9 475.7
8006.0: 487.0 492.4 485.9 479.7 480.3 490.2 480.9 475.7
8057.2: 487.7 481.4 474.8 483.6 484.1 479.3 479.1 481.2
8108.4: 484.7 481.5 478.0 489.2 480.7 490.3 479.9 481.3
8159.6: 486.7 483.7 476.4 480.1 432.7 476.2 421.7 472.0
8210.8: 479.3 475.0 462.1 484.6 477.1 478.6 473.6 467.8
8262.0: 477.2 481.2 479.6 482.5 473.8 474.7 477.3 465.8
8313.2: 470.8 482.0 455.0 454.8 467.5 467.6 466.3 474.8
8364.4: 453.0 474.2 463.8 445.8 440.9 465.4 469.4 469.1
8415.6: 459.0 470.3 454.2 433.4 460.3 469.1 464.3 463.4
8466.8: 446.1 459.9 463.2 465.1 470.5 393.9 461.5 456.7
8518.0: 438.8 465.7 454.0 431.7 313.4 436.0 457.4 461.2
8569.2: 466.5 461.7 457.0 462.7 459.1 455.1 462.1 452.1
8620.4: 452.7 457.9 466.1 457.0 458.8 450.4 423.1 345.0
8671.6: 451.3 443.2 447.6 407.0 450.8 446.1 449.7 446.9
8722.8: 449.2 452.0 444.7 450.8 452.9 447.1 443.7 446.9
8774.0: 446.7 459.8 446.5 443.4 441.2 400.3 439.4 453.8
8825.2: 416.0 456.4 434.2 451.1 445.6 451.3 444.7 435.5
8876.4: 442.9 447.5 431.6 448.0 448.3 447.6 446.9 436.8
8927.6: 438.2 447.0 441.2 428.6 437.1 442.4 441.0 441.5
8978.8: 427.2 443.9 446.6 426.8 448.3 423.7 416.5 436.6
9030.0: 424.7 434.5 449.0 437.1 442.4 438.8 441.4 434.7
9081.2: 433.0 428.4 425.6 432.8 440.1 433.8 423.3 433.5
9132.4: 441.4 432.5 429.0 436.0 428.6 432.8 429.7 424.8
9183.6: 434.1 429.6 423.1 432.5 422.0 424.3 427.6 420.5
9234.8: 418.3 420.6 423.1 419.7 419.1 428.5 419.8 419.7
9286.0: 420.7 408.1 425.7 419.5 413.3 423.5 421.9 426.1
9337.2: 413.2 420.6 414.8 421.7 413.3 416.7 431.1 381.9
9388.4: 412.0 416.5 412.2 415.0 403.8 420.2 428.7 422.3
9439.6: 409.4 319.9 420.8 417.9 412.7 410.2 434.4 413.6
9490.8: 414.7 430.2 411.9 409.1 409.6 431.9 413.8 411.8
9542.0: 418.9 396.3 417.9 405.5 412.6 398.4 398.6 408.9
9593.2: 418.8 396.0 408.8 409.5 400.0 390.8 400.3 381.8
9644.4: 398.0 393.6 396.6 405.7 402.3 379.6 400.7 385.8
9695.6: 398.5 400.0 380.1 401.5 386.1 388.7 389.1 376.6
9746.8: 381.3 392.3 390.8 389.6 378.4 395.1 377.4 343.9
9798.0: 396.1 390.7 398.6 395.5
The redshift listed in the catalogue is 0.00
